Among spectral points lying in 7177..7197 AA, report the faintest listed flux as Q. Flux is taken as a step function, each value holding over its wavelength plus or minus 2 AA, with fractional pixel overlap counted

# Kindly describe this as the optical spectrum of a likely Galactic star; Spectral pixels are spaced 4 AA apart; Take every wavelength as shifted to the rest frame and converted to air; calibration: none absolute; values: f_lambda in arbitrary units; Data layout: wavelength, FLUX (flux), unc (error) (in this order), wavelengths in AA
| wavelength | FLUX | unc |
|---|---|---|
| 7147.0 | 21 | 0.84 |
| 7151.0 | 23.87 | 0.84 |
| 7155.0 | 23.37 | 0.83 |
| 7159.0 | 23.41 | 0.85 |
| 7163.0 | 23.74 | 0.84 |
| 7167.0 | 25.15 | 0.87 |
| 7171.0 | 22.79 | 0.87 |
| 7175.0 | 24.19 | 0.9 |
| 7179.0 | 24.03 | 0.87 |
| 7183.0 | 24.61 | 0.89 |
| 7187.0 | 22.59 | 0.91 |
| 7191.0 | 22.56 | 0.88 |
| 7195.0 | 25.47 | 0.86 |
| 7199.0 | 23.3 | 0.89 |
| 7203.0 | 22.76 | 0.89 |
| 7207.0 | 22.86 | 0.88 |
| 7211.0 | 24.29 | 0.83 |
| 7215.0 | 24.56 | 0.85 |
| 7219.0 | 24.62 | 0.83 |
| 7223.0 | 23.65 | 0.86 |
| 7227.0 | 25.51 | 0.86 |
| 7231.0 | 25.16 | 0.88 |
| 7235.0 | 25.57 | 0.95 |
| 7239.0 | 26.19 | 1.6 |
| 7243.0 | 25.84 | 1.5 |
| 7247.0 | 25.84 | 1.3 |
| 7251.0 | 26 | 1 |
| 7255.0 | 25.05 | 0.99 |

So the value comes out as 22.56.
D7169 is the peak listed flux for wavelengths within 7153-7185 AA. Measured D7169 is 25.15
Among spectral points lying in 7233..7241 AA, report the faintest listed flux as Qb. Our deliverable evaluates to 25.57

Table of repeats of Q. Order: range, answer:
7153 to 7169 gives 23.37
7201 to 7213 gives 22.76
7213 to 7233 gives 23.65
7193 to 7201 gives 23.3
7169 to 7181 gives 22.79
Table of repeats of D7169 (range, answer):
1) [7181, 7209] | 25.47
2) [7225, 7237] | 25.57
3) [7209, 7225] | 24.62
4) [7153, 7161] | 23.41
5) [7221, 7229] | 25.51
